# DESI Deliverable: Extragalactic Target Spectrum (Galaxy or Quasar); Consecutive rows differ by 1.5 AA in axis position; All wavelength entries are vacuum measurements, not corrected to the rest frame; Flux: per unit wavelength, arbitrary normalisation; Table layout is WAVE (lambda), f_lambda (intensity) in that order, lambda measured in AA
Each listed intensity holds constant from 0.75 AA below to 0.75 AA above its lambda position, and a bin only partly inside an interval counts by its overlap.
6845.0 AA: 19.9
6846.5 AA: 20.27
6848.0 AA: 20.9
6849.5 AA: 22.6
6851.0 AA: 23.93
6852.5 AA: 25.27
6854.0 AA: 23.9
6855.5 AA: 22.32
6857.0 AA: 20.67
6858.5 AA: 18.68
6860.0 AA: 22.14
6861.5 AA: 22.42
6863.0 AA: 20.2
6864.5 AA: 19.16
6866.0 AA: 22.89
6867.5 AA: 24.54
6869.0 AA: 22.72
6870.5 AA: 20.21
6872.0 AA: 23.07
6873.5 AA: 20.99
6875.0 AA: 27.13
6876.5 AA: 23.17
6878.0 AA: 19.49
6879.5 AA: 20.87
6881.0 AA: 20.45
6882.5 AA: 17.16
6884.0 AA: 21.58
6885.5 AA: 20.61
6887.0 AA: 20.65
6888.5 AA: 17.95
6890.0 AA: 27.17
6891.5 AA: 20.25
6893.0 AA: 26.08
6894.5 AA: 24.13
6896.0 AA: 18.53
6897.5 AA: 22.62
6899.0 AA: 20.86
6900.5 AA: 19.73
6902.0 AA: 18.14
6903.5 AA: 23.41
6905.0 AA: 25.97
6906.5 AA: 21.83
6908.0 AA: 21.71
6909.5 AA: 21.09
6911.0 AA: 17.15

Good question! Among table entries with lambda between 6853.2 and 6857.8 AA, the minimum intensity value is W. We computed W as 20.67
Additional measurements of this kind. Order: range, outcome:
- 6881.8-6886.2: 17.16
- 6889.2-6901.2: 18.53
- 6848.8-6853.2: 22.6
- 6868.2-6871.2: 20.21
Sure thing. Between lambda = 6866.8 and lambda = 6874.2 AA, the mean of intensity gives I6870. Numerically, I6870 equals 22.3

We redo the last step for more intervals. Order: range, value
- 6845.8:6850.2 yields 21.3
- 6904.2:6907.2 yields 23.9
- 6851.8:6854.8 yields 24.5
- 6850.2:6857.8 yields 23.2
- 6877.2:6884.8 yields 19.9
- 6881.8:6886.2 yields 19.8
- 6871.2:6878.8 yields 22.7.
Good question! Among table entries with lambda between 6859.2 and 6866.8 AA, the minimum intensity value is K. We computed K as 19.16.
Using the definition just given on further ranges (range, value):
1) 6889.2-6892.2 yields 20.25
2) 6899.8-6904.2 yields 18.14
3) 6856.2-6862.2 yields 18.68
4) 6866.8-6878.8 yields 19.49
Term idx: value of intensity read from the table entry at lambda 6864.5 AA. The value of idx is 19.16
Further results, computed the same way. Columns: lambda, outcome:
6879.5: 20.87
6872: 23.07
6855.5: 22.32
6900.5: 19.73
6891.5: 20.25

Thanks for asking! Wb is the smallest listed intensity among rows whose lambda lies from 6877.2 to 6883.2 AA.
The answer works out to 17.16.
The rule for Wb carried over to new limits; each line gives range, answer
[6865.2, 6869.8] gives 22.72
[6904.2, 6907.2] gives 21.83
